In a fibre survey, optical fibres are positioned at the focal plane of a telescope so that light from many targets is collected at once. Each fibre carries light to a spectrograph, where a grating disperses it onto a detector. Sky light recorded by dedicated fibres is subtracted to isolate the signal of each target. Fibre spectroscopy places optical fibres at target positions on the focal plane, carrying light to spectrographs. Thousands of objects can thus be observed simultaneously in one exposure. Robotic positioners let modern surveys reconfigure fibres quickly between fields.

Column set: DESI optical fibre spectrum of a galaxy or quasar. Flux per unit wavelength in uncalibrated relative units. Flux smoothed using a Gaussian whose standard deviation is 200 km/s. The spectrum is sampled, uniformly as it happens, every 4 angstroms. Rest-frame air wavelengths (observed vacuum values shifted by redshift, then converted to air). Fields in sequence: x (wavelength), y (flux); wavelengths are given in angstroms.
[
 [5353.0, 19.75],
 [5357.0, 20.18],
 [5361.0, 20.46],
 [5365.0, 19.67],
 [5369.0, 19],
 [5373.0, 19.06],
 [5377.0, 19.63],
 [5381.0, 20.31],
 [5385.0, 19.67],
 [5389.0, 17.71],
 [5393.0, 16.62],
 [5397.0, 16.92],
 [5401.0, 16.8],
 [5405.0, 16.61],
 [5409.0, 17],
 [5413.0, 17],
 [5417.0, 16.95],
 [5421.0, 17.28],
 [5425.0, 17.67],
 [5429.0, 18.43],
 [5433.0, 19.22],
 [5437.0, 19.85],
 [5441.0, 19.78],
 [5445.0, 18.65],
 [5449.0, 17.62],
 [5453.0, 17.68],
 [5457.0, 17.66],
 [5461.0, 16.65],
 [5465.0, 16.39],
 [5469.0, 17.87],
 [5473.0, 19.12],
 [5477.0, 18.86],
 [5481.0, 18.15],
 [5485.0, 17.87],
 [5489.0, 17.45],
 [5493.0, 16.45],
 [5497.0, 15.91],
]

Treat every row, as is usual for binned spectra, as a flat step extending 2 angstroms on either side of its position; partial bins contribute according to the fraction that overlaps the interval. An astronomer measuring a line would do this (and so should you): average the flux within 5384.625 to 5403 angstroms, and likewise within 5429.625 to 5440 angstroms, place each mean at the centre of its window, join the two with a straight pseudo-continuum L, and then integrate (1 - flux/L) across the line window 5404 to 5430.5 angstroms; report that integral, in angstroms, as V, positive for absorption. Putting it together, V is 1.8 angstroms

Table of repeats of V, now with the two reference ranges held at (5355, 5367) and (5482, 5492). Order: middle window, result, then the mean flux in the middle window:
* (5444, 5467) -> 1.05 angstroms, 17.4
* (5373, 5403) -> 1.97 angstroms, 18.3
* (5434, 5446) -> -0.61 angstroms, 19.5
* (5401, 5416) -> 1.79 angstroms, 16.9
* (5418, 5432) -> 0.73 angstroms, 17.8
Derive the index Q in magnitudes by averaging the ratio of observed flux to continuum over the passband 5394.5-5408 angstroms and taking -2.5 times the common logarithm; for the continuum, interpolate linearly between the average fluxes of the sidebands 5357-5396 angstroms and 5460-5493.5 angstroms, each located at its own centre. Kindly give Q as 0.12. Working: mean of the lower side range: 19.1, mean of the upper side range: 17.7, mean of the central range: 16.8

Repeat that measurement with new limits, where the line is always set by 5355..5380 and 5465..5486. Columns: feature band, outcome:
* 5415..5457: 0.03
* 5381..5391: 0.02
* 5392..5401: 0.15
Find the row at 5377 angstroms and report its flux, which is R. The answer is 19.63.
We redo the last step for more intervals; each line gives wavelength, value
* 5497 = 15.91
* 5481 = 18.15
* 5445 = 18.65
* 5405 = 16.61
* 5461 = 16.65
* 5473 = 19.12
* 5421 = 17.28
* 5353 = 19.75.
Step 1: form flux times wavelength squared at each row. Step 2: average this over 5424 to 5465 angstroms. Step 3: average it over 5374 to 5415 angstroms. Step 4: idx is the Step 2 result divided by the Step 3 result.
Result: 1.04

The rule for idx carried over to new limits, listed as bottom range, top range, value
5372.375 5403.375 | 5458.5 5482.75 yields 1.01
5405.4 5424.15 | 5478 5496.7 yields 1.05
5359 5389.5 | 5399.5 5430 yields 0.89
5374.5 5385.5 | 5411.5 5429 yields 0.89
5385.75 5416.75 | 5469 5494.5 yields 1.09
